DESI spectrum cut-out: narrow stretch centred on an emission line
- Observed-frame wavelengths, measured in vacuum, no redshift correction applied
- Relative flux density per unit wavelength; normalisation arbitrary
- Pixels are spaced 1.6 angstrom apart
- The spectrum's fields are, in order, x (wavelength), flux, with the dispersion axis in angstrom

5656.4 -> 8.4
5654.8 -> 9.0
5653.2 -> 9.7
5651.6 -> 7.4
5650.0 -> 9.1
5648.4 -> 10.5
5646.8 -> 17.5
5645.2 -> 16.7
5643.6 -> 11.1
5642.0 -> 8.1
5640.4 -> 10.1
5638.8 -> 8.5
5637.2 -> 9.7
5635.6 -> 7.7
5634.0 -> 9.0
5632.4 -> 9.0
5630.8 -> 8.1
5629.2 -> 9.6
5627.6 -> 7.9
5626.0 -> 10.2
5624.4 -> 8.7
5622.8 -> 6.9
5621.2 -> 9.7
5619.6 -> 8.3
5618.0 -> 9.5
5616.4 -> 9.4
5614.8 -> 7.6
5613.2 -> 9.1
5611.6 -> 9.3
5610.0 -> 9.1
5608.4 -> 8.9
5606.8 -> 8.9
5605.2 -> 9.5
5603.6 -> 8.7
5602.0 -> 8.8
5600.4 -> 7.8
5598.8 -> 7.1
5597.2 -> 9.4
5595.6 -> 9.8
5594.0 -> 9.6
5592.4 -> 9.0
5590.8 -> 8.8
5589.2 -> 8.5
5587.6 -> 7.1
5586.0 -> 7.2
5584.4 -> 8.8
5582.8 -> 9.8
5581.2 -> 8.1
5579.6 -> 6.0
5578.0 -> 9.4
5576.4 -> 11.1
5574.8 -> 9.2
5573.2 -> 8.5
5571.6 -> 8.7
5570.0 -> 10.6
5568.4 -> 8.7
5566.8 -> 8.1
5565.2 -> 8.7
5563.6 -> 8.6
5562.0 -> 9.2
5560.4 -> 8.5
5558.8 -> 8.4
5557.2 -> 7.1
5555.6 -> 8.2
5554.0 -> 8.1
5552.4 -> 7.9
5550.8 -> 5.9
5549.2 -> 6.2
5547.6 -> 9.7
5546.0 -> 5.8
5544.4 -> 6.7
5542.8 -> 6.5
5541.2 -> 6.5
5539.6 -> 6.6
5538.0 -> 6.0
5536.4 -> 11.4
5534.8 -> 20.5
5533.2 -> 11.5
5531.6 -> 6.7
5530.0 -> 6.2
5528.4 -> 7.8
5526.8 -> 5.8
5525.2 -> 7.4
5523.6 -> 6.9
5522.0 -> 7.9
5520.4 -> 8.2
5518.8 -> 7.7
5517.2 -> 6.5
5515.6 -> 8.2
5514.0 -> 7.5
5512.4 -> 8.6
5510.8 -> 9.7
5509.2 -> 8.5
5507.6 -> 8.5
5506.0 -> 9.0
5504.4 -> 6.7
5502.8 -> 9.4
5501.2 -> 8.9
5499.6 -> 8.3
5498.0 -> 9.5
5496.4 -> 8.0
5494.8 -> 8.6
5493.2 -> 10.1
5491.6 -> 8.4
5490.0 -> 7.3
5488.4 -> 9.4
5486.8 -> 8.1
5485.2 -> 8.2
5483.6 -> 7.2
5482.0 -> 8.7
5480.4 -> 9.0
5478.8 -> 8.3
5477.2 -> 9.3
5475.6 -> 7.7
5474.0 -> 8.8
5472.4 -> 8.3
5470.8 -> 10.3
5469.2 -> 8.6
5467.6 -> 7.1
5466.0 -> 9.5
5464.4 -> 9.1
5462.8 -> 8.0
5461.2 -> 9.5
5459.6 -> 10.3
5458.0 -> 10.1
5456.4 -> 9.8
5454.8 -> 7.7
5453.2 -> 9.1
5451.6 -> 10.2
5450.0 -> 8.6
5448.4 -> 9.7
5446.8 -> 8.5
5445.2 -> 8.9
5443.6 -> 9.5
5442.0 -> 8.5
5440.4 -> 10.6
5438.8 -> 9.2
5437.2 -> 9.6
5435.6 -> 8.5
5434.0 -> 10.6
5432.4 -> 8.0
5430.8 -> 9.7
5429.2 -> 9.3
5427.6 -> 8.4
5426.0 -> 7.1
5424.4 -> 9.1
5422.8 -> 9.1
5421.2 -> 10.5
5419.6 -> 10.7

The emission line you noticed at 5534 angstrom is H-beta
